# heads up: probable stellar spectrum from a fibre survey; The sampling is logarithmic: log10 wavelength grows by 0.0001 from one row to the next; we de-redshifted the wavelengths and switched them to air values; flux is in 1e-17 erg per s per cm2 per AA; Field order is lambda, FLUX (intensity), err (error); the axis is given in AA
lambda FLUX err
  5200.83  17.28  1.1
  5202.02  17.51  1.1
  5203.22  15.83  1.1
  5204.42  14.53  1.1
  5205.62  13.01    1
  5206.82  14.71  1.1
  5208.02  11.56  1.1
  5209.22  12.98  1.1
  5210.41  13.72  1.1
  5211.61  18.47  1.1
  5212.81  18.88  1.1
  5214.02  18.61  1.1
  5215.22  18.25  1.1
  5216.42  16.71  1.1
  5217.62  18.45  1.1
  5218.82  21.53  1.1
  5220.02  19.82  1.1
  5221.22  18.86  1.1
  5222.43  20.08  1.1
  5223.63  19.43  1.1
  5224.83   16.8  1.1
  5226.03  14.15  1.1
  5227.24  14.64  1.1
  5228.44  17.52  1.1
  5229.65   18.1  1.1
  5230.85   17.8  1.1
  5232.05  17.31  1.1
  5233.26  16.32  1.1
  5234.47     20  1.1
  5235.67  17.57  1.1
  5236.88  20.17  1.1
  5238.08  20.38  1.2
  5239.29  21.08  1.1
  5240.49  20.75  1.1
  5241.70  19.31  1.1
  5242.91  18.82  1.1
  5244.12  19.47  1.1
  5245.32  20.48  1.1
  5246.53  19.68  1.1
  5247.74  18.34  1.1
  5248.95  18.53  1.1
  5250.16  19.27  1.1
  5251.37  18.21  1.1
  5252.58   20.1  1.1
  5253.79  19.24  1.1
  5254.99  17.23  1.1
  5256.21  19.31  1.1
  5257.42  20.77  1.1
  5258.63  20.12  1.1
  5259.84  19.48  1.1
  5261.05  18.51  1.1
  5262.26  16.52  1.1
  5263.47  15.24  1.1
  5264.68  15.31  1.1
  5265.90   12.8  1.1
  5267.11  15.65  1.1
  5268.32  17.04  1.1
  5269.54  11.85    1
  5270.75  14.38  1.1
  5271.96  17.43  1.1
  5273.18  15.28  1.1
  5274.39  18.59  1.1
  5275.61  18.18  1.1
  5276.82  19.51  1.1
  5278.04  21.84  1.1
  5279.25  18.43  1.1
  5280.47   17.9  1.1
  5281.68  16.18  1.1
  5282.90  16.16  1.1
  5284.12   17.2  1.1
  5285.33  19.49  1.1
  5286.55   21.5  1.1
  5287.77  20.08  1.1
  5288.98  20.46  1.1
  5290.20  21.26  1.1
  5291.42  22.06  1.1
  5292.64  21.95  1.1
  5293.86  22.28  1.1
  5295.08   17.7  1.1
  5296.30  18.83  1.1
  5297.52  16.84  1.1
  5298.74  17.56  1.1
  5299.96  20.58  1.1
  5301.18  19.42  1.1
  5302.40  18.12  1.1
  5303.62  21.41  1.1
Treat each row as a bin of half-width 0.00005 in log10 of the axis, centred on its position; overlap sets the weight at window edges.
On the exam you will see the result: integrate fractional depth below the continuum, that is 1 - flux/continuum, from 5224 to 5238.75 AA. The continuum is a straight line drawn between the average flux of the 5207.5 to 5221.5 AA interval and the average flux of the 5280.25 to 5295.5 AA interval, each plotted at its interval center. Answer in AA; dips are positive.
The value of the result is 0.2 AA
